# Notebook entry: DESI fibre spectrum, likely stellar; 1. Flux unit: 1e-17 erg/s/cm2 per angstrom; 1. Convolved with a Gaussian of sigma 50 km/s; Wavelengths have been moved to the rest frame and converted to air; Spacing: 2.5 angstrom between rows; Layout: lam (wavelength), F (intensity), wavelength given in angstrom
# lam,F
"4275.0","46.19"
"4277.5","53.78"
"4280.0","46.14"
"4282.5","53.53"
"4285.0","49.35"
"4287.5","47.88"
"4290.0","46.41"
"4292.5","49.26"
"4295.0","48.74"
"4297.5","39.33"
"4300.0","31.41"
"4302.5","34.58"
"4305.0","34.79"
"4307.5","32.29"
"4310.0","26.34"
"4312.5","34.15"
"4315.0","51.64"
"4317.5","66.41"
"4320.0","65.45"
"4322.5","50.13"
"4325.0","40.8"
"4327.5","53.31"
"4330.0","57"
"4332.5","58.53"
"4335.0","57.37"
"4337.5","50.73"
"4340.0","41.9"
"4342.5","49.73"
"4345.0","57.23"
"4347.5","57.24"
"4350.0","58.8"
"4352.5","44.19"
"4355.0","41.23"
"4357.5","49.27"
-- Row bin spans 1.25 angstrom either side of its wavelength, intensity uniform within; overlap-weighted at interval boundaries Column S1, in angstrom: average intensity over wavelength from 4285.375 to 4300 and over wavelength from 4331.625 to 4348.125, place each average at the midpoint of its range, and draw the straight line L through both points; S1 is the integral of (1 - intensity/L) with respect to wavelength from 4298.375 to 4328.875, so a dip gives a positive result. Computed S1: 3.4 angstrom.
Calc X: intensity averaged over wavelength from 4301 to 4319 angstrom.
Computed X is 40.3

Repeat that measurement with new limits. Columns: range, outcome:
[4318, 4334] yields 54.8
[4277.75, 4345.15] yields 47.1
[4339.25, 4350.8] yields 53.2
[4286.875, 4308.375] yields 40.5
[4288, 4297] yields 47.4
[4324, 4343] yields 51.4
